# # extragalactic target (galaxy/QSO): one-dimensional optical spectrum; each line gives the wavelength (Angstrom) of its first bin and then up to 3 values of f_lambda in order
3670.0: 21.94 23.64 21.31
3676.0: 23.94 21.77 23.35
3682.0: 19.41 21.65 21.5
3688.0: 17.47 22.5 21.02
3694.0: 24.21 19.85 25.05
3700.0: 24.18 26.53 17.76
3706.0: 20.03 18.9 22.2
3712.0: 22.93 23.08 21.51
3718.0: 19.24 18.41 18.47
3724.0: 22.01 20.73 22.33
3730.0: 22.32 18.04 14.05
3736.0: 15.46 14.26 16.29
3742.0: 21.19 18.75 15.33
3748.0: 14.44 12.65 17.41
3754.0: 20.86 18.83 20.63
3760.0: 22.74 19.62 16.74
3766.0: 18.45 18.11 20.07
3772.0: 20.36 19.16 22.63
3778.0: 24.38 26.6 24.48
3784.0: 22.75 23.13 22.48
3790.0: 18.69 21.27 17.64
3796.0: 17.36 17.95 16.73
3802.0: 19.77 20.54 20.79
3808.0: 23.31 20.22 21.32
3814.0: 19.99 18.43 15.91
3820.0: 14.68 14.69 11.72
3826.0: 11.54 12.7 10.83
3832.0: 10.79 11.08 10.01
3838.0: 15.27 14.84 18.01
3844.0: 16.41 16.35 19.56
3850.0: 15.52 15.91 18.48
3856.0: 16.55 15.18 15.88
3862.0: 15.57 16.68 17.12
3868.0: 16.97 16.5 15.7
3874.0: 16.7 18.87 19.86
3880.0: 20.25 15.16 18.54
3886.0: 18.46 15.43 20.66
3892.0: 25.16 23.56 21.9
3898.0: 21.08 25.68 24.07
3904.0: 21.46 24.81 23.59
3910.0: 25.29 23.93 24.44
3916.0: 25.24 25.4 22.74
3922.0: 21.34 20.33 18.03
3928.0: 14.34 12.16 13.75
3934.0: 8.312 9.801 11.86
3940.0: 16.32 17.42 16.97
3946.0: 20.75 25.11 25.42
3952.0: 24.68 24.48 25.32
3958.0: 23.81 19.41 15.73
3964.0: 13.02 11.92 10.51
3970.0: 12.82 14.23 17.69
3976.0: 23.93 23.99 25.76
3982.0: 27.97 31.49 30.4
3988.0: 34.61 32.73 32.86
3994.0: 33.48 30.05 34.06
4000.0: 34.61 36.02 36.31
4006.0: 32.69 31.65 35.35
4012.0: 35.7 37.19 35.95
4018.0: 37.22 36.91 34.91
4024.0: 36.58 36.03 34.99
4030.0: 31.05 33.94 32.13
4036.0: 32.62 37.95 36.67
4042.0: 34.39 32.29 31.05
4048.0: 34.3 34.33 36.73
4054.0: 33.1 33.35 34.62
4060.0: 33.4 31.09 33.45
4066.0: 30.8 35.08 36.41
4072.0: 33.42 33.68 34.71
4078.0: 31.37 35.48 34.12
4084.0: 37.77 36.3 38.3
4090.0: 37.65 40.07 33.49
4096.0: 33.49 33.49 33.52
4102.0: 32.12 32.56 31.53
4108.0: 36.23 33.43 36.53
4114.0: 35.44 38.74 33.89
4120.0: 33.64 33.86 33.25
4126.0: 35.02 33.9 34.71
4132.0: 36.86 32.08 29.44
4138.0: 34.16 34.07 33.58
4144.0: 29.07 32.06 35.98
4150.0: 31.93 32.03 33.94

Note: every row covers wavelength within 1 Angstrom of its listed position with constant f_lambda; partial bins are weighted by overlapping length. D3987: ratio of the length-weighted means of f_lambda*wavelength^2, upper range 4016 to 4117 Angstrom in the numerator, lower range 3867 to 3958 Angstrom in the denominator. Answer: 1.87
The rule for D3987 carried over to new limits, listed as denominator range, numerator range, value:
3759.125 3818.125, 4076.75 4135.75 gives 1.99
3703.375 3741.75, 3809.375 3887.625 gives 0.89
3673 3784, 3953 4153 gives 1.87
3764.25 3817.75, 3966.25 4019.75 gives 1.60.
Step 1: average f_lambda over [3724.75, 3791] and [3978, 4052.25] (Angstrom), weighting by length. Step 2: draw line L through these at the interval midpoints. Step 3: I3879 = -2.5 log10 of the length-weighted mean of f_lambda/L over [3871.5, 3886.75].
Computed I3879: 0.41 mag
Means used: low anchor 19.5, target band 18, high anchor 33.7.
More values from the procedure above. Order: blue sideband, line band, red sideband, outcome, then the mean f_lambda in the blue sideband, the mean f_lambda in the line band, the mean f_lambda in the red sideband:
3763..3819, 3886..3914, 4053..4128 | 0.125 mag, 20.3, 22.7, 34.4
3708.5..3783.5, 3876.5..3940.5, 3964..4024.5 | 0.291 mag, 19.6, 19.8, 29.3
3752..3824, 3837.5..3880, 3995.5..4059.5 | 0.393 mag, 19.9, 16.9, 34.5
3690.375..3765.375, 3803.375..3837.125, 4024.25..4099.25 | 0.442 mag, 19.7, 15.7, 34.4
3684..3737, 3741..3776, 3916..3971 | 0.085 mag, 20.8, 18.7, 18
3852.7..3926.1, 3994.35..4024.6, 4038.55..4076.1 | -0.167 mag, 20.2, 35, 33.9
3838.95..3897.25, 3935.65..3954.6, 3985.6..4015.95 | 0.367 mag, 17.8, 19.5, 34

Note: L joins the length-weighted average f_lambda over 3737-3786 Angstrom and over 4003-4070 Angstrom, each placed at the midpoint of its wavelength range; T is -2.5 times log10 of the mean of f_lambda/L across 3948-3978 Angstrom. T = 0.50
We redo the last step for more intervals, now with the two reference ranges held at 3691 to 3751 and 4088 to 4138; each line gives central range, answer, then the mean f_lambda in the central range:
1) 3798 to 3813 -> 0.13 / 20.2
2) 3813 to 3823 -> 0.36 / 16.7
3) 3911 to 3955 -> 0.40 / 19.2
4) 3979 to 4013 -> -0.09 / 32.7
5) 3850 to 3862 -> 0.46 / 16.3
